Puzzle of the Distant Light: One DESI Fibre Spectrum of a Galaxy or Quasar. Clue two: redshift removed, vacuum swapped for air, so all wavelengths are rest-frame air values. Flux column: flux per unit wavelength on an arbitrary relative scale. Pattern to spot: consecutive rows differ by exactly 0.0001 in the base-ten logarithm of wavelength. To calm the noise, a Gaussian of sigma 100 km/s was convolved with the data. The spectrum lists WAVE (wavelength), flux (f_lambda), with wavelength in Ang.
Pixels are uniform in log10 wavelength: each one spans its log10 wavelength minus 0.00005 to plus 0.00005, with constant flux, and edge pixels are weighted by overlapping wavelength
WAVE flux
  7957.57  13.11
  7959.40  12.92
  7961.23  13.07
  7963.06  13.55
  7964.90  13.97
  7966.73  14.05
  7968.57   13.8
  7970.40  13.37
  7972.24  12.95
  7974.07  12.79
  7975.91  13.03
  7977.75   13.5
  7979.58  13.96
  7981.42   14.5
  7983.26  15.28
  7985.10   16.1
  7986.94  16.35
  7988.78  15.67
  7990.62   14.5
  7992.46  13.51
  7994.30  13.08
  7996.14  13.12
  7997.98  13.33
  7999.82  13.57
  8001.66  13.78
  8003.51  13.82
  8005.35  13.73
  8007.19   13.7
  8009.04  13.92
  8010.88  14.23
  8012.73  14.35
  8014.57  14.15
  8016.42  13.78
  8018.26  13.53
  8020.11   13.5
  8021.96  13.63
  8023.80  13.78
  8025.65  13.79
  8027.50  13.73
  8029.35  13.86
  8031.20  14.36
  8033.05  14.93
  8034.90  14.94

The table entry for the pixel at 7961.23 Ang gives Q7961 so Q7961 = 13.07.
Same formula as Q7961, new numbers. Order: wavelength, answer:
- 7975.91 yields 13.03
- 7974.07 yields 12.79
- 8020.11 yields 13.5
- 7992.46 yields 13.51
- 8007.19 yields 13.7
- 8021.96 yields 13.63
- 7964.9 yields 13.97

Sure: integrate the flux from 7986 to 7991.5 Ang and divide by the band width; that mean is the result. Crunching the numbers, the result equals 15.5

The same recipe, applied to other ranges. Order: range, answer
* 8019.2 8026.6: 13.7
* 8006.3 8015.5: 14.1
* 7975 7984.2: 14.1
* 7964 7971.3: 13.8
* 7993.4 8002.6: 13.4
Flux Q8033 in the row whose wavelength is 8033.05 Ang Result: 14.93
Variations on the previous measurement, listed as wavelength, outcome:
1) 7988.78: 15.67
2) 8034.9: 14.94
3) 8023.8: 13.78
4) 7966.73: 14.05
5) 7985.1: 16.1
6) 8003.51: 13.82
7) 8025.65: 13.79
